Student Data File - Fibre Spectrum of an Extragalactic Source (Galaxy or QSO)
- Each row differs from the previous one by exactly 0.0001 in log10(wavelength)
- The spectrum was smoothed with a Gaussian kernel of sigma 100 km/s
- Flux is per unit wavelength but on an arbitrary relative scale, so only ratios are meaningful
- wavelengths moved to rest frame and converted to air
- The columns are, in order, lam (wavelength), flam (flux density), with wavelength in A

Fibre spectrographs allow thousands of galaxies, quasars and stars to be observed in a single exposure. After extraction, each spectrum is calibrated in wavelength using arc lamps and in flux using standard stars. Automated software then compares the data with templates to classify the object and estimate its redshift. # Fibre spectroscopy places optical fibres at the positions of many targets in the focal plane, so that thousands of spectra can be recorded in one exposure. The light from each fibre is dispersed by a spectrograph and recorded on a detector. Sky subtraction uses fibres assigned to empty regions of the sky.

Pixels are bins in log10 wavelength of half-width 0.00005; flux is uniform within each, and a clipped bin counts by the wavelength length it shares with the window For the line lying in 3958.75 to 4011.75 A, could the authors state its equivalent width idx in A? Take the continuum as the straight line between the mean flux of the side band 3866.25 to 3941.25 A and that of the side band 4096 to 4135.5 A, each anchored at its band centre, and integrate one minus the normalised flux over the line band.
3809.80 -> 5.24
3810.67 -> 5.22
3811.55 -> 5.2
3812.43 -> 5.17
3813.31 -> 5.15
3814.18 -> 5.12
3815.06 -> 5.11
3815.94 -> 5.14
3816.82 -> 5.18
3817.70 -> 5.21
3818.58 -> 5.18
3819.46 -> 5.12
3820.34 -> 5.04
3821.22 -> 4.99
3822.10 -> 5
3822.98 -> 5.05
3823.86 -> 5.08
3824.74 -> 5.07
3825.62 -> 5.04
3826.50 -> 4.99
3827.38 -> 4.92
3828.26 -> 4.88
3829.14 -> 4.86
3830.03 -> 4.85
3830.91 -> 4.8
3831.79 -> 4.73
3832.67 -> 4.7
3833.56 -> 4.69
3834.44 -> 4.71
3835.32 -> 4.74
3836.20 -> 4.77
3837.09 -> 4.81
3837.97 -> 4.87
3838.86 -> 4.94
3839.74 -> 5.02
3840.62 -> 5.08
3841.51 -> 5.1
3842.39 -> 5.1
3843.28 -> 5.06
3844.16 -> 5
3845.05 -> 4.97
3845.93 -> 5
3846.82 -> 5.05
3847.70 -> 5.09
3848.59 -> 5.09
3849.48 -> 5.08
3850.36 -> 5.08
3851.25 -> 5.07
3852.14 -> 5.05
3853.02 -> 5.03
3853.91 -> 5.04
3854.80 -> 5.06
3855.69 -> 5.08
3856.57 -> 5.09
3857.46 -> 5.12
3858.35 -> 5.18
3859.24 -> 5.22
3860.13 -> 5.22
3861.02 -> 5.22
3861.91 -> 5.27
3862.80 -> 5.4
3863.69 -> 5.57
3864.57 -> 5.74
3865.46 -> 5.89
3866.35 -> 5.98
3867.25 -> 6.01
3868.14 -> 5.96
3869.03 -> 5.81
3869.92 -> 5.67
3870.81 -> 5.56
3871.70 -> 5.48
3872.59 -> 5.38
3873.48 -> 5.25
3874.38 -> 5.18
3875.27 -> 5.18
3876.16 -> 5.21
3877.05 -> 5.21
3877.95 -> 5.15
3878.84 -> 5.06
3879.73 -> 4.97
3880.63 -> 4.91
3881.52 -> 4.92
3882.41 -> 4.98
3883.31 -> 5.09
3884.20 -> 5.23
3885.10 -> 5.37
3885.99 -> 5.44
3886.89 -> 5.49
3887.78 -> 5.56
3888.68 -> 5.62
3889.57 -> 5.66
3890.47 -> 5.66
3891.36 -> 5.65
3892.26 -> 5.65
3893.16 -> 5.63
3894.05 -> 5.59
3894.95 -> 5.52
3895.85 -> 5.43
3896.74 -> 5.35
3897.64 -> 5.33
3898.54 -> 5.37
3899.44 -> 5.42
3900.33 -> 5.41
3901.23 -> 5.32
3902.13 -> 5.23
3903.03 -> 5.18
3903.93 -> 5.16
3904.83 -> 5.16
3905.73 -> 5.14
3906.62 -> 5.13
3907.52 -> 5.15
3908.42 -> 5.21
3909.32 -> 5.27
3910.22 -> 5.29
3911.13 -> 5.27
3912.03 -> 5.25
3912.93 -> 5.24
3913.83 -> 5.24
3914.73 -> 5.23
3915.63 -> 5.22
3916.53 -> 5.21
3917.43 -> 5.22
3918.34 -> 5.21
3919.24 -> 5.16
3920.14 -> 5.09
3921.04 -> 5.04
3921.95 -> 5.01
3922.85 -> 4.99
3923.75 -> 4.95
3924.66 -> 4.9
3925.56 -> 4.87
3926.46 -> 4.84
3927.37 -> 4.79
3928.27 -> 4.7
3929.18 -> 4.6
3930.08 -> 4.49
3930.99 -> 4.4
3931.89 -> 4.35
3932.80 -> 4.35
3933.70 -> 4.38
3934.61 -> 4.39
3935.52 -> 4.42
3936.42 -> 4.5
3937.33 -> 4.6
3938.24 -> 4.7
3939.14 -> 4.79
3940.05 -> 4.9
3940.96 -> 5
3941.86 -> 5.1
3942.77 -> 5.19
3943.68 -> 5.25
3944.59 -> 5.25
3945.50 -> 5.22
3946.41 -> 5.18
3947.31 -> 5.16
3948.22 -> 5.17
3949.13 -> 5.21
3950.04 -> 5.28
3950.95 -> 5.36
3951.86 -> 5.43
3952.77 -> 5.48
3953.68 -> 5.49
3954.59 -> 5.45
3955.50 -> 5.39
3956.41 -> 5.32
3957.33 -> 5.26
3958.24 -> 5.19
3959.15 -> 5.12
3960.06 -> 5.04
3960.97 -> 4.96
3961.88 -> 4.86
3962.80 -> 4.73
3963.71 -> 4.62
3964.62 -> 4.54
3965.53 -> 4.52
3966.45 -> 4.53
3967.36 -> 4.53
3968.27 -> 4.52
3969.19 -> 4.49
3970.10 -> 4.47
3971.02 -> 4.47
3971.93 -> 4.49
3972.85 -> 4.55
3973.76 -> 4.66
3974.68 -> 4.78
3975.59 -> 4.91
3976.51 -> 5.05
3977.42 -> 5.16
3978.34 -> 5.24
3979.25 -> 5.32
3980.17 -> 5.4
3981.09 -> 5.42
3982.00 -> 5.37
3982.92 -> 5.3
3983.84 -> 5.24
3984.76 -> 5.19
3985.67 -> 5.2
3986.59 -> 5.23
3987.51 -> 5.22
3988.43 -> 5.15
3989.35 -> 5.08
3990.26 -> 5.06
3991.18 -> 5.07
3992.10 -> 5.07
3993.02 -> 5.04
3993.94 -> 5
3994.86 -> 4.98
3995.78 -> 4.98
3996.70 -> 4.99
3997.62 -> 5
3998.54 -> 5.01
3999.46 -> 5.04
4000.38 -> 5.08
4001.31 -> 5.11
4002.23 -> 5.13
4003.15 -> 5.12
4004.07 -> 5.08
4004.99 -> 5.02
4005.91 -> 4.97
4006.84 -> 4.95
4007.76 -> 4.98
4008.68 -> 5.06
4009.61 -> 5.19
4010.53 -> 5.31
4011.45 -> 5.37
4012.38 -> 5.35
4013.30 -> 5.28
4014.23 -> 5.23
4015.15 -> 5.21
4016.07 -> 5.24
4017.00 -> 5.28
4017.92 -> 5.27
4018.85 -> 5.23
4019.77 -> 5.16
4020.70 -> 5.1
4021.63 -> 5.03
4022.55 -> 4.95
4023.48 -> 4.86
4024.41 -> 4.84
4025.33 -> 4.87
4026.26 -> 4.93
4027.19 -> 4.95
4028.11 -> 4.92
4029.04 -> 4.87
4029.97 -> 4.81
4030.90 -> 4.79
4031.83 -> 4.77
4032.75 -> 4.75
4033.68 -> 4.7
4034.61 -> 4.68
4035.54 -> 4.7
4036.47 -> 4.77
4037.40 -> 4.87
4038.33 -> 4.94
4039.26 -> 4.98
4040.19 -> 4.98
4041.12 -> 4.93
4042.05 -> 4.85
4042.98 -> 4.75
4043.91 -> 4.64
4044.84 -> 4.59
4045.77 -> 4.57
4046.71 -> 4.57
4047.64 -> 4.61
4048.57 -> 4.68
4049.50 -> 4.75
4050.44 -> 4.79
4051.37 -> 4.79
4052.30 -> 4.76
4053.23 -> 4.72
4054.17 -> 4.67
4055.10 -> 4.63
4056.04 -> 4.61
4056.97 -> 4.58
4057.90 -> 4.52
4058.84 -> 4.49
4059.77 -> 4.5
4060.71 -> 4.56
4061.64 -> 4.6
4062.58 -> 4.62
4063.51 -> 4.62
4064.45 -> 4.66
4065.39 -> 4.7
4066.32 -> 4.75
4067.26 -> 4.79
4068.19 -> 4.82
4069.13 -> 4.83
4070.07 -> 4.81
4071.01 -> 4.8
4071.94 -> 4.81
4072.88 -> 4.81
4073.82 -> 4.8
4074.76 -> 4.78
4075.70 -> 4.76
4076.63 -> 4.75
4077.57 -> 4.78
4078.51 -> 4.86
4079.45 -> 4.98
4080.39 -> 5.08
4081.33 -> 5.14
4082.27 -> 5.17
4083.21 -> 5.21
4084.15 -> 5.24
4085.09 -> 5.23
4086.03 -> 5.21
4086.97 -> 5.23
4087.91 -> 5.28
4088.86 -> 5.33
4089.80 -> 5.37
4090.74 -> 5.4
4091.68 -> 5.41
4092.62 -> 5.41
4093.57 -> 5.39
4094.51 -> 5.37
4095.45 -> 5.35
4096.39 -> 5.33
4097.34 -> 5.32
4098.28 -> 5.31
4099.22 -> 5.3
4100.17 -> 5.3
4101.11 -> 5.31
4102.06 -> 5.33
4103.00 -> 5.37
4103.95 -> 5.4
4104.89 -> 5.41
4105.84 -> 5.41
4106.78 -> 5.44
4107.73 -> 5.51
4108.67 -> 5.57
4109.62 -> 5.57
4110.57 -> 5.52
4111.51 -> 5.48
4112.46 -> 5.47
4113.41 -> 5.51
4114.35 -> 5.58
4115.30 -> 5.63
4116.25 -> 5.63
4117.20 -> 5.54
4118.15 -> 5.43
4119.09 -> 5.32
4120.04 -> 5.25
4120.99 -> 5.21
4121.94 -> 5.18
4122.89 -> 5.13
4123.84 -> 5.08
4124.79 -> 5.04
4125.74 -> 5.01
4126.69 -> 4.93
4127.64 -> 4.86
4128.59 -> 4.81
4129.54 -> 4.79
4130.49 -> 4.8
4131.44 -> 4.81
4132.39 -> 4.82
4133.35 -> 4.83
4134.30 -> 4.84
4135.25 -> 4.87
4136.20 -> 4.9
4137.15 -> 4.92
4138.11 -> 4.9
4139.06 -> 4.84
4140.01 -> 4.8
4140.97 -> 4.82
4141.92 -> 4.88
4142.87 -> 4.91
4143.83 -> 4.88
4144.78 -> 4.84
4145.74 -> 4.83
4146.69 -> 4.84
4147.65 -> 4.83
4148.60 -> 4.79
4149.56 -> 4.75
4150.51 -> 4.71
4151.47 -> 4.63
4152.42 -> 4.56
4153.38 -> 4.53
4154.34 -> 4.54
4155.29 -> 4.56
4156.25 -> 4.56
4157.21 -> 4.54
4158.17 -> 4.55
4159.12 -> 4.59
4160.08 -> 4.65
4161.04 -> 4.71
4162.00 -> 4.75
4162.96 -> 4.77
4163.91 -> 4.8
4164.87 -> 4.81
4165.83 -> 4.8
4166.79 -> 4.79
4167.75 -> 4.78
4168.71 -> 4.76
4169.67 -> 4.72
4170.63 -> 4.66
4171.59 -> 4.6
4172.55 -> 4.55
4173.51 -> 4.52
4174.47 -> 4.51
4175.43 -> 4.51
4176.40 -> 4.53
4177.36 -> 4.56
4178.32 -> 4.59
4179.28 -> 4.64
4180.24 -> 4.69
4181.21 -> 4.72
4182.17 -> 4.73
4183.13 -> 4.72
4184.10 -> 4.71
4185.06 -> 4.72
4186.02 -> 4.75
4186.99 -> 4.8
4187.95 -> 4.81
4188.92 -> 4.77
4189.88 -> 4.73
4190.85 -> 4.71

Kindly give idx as 2.2 A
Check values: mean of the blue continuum 5.16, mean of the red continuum 5.24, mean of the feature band 4.98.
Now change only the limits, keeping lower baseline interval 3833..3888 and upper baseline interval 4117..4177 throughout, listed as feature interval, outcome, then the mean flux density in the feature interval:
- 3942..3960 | -0.7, 5.27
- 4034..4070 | 1.7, 4.71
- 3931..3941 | 1.1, 4.55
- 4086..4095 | -0.8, 5.35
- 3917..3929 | 0.3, 4.97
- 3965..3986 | 0.6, 4.9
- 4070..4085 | -0.1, 4.94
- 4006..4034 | -0.3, 5.04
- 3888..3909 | -1.0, 5.39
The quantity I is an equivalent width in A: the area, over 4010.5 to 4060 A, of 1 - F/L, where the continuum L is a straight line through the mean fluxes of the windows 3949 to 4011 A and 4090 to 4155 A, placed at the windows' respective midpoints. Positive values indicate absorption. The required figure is 2.0 A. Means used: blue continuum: 5.04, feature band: 4.87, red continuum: 5.12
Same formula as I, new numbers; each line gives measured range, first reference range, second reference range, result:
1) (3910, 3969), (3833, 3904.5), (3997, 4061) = 1.6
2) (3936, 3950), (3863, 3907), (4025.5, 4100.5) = 0.6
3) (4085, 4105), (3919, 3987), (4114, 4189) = -2.0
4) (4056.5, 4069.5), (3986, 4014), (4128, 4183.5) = 0.8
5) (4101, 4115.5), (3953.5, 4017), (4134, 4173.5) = -2.0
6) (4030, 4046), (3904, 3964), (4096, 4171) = 0.7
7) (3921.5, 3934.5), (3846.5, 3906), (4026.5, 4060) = 1.2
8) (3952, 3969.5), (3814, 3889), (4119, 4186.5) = 0.2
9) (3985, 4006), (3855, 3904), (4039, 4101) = 0.1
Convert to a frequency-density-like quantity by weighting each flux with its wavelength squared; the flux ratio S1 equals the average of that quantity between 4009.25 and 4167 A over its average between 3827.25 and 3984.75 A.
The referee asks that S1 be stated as 1.07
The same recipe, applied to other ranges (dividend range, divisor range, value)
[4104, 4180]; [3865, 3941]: 1.07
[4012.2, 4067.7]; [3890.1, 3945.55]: 1.01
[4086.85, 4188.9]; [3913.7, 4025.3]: 1.08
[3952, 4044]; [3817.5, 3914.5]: 1.03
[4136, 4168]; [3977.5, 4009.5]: 1.00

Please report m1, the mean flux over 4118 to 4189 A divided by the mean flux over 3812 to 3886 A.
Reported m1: 0.9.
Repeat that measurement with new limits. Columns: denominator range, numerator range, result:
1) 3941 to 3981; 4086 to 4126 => 1.07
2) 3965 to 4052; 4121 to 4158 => 0.97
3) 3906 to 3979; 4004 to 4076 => 0.98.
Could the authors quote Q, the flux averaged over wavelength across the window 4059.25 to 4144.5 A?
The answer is 5.09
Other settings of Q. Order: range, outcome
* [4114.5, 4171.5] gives 4.87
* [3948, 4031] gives 5.05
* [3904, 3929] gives 5.1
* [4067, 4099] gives 5.1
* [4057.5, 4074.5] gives 4.69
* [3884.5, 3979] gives 5.06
